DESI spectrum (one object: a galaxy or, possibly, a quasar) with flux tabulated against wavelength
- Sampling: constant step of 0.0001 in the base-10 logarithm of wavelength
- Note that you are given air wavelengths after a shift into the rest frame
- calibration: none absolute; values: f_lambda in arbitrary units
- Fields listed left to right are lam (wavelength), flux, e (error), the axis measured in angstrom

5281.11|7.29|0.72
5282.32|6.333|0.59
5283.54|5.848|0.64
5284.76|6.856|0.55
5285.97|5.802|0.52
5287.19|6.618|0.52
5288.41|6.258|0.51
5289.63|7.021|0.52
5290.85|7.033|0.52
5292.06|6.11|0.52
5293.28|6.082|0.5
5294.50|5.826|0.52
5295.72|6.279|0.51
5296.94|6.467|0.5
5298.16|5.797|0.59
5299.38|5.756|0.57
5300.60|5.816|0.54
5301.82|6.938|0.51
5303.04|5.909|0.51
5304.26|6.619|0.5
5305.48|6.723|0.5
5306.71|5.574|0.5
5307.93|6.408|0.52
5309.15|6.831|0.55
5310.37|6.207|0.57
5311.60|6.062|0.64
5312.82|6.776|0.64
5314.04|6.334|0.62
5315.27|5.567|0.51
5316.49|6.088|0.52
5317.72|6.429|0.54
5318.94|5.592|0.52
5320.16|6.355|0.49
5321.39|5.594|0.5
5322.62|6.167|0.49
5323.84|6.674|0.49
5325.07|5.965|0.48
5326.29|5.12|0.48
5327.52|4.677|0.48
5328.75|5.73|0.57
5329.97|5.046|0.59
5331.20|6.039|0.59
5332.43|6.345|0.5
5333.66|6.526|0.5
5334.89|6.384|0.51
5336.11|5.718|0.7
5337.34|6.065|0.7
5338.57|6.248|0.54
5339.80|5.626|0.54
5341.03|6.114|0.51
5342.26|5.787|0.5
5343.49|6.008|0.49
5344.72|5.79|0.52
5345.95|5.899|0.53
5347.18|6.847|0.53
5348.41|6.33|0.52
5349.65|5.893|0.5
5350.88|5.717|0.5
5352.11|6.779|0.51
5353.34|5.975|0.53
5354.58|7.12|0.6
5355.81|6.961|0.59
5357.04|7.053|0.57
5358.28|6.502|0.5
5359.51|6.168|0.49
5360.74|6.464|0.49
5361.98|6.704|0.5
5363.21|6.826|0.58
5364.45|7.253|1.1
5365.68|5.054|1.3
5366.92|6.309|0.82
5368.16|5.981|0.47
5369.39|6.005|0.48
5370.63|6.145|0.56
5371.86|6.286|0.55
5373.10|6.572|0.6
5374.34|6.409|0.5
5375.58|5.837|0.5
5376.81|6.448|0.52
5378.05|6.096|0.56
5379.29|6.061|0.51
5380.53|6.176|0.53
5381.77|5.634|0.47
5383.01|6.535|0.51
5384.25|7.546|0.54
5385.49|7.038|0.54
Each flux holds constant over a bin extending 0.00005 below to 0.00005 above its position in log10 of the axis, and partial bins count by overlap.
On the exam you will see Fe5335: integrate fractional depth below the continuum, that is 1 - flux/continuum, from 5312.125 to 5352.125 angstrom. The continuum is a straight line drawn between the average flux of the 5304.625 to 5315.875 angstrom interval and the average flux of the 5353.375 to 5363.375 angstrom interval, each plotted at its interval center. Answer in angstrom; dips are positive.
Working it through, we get 2.9 angstrom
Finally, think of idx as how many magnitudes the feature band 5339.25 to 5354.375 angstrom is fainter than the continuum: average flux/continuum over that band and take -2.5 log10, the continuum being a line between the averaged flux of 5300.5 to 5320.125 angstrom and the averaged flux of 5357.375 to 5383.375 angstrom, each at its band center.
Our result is 0.03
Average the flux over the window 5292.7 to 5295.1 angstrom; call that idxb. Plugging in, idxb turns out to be 5.95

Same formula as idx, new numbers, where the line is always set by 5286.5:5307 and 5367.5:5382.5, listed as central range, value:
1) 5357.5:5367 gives -0.04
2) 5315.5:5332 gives 0.08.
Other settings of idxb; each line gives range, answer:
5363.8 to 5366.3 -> 6.16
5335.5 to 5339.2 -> 6.01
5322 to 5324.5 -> 6.4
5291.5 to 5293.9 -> 6.09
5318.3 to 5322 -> 5.86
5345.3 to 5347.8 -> 6.37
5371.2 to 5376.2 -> 6.28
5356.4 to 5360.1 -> 6.58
